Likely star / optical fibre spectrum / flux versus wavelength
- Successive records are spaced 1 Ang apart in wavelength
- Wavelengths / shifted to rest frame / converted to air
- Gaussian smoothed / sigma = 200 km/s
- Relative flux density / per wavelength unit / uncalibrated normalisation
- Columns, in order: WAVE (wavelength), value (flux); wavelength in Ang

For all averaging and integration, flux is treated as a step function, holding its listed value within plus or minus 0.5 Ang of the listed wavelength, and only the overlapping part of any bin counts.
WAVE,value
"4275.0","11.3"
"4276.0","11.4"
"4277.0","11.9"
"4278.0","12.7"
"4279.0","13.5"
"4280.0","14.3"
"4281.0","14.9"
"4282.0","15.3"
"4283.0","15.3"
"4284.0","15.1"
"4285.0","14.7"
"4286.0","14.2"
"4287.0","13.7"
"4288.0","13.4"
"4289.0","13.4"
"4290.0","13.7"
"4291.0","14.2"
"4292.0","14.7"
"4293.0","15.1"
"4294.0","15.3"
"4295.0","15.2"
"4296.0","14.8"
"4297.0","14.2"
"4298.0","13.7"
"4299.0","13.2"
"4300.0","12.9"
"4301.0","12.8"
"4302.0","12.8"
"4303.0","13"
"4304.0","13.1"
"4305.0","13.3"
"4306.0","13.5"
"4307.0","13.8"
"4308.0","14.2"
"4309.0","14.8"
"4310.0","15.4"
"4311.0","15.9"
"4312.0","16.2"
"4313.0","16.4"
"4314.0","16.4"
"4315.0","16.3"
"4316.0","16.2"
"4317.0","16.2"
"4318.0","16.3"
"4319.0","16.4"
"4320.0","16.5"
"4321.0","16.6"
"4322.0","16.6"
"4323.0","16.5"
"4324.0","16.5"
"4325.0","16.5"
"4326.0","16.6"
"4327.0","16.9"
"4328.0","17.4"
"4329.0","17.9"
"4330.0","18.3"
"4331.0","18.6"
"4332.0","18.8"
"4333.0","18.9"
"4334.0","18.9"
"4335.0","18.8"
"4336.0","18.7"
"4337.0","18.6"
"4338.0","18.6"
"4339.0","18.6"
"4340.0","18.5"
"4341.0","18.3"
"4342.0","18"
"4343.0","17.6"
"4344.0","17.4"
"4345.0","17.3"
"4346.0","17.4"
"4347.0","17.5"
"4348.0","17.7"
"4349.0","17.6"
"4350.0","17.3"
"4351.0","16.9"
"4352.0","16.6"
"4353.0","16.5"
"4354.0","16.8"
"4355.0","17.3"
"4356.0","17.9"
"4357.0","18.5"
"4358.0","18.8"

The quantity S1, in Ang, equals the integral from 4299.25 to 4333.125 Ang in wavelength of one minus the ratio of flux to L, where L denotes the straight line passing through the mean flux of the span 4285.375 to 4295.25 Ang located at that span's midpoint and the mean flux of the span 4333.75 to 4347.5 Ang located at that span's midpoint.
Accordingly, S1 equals 1.09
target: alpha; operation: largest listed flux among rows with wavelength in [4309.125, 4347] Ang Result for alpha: 18.9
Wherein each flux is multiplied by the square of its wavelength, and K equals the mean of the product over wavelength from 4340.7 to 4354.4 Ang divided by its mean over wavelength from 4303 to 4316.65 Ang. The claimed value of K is 1.2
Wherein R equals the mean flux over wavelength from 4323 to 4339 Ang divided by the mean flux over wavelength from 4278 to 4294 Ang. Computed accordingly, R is 1.3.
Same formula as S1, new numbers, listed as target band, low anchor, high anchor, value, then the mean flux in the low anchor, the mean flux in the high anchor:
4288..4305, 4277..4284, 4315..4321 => 1.4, 14.2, 16.3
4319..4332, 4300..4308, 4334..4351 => -1.0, 13.2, 18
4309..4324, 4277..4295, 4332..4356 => -0.1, 14.3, 17.8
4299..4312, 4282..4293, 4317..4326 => 1.4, 14.3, 16.5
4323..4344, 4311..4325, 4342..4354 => -1.4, 16.4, 17.3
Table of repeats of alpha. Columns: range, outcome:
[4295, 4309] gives 15.2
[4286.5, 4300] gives 15.3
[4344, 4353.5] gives 17.7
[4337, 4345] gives 18.6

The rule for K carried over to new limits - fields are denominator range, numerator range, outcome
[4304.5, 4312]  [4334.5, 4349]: 1.26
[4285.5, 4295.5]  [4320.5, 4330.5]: 1.21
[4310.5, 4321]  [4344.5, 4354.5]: 1.07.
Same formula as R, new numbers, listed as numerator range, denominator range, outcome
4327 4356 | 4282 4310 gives 1.27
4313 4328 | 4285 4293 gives 1.18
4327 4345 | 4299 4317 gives 1.26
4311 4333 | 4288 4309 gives 1.22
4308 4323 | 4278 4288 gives 1.12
